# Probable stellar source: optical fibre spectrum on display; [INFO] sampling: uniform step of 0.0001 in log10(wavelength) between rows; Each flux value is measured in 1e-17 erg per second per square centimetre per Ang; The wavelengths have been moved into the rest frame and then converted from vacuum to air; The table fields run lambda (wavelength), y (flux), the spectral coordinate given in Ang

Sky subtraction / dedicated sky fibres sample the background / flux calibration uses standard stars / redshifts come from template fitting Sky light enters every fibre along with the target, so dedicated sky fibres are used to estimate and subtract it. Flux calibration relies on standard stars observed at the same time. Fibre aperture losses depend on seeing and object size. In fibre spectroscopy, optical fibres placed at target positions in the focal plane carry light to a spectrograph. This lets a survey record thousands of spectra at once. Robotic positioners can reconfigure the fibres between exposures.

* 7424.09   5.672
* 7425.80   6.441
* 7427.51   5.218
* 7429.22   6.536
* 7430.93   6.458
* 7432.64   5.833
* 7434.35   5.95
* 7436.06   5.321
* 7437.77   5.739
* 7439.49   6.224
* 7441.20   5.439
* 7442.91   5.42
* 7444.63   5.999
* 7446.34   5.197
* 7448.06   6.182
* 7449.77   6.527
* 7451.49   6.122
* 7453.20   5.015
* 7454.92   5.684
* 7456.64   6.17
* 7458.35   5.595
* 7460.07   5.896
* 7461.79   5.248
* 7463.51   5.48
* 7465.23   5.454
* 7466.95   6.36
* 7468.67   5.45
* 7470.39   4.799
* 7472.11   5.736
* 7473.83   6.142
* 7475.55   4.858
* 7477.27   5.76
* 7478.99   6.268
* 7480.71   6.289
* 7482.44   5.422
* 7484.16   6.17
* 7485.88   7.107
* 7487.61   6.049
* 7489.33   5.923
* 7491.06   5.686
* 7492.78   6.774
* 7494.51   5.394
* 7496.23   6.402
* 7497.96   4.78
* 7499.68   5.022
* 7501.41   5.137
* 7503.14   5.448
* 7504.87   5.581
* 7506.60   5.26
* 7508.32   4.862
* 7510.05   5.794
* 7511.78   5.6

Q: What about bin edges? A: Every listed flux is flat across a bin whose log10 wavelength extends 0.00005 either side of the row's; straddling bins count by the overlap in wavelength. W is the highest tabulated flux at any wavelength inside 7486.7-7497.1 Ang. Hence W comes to 6.774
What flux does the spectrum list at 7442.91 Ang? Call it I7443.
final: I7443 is 5.42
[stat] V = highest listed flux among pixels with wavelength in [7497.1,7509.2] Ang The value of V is 5.581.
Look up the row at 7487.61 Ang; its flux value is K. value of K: 6.049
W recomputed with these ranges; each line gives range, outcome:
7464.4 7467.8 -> 6.36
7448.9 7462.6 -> 6.527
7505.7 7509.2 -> 5.26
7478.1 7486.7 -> 7.107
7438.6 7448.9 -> 6.224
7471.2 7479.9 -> 6.268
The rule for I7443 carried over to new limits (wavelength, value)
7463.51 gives 5.48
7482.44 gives 5.422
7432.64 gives 5.833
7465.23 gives 5.454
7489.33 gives 5.923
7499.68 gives 5.022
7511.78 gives 5.6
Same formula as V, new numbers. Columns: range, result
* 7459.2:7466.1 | 5.896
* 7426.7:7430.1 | 6.536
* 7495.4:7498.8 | 6.402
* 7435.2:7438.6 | 5.739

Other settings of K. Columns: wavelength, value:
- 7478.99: 6.268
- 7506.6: 5.26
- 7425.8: 6.441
